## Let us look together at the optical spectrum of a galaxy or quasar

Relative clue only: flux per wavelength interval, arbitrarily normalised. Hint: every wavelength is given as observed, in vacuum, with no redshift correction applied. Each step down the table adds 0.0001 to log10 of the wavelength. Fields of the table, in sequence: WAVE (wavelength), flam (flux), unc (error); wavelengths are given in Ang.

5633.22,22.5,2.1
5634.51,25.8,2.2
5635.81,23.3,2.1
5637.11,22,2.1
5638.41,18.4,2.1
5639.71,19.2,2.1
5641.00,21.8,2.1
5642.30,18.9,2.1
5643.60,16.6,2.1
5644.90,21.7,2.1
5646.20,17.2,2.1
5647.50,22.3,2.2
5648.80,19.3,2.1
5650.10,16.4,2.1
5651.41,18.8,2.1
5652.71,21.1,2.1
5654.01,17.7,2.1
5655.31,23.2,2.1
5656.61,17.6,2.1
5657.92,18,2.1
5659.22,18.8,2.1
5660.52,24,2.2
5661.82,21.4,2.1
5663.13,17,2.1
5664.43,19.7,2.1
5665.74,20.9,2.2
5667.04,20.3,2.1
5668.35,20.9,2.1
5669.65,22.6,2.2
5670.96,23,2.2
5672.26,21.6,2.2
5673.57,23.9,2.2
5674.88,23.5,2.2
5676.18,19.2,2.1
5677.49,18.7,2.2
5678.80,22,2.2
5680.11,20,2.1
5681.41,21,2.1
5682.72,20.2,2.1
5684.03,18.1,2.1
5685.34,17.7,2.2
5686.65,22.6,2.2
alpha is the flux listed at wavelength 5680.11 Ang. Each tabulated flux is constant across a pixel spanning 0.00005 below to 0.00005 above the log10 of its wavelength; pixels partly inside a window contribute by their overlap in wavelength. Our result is 20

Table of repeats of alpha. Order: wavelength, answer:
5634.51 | 25.8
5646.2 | 17.2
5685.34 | 17.7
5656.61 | 17.6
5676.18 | 19.2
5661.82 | 21.4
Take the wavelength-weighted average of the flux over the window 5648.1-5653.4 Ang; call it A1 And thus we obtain 18.9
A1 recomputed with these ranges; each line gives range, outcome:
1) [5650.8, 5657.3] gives 19.7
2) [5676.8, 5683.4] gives 20.4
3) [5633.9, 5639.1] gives 22.3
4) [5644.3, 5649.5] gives 20.1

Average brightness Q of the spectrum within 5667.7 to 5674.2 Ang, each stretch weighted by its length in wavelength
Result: 22.4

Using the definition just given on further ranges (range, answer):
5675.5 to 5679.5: 20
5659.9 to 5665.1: 20.5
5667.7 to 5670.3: 21.8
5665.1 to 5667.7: 20.6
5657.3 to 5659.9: 18.5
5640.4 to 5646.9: 19.2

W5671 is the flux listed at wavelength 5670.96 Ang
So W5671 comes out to 23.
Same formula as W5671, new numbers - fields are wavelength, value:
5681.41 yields 21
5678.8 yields 22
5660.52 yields 24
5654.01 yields 17.7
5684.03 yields 18.1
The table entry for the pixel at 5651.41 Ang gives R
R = 18.8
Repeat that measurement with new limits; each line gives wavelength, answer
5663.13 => 17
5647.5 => 22.3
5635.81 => 23.3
